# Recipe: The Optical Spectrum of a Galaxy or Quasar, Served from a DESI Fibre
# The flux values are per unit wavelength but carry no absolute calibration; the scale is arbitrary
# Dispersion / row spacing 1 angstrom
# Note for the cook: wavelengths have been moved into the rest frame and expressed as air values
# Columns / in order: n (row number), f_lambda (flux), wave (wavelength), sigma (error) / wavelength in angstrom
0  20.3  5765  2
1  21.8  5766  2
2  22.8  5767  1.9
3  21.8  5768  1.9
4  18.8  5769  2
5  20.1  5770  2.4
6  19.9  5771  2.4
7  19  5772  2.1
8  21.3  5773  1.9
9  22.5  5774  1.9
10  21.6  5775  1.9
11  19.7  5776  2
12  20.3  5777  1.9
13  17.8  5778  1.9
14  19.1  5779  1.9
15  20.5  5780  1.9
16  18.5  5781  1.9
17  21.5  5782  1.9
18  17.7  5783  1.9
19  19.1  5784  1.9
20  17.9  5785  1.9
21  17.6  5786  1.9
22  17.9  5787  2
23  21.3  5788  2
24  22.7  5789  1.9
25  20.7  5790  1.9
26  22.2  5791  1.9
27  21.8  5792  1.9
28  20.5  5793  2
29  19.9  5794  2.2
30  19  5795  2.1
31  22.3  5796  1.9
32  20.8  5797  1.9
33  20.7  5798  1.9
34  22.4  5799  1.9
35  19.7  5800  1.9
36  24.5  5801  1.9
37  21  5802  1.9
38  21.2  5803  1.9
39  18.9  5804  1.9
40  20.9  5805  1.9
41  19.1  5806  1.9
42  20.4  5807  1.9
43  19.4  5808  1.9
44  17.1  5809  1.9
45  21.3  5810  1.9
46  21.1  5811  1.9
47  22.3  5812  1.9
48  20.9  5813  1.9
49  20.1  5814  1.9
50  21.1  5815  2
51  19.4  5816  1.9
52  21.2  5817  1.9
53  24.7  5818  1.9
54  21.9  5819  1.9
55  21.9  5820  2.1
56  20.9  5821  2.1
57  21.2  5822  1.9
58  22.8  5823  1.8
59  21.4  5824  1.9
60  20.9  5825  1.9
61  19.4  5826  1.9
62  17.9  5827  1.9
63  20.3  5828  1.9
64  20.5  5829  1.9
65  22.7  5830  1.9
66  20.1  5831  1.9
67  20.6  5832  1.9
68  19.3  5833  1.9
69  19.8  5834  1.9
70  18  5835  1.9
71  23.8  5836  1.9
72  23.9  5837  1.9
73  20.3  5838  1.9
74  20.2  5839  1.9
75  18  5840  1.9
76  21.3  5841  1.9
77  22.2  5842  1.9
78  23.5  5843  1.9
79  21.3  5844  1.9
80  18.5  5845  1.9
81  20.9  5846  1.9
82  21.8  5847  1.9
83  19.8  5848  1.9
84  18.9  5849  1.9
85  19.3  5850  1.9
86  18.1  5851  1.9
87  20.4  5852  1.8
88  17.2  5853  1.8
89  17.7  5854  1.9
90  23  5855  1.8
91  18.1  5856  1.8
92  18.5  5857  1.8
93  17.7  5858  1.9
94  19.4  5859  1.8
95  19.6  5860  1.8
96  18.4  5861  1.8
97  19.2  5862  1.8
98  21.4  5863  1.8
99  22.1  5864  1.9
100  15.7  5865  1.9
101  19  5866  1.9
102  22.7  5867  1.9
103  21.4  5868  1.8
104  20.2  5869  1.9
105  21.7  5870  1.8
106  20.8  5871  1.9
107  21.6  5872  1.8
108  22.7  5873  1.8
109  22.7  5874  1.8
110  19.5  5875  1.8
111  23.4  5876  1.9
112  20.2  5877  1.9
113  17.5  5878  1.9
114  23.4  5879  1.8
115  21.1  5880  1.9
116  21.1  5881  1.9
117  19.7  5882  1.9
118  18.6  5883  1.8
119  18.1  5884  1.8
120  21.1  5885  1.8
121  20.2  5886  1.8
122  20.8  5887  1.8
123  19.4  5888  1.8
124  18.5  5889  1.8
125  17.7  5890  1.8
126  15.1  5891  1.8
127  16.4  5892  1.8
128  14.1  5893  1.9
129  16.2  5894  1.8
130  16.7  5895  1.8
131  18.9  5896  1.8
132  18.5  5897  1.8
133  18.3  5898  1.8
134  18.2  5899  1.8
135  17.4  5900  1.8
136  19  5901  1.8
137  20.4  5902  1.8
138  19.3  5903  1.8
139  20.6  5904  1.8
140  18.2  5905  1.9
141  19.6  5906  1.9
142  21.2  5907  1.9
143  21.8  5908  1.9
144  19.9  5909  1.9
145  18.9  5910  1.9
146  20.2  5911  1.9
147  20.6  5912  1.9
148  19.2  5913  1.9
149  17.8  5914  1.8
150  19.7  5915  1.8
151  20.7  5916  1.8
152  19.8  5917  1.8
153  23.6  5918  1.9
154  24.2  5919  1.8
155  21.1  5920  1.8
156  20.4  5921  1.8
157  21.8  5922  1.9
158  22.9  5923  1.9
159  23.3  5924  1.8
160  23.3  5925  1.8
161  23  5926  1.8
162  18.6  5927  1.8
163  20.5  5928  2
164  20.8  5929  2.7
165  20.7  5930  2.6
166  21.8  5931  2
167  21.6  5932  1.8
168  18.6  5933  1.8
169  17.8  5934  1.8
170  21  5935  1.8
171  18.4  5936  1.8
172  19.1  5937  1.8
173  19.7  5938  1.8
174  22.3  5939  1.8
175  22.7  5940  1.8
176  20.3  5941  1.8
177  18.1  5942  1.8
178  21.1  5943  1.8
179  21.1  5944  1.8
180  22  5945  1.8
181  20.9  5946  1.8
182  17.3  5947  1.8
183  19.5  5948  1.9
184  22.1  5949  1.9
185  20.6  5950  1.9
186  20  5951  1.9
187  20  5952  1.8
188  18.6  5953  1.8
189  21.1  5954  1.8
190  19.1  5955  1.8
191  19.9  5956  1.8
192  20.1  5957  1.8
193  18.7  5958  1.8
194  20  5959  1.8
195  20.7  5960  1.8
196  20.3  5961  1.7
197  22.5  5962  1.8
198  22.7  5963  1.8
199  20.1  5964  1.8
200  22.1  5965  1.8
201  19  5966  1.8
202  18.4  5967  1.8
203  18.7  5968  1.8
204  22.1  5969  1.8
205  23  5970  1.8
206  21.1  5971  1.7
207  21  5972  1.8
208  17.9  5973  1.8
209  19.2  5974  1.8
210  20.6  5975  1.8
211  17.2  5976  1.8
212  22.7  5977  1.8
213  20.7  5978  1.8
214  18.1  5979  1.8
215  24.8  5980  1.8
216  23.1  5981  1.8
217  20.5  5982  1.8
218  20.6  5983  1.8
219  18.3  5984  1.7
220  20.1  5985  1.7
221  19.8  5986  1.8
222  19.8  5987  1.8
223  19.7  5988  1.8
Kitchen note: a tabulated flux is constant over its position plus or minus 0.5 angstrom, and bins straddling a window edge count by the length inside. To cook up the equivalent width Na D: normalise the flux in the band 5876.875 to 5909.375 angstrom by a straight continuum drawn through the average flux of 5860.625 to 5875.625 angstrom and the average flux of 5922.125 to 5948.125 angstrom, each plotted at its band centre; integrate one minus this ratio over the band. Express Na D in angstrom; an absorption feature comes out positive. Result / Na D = 2.6 angstrom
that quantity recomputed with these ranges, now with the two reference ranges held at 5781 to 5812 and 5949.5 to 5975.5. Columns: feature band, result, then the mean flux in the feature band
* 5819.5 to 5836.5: -0.3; 20.7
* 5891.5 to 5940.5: 0.8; 20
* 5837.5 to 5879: 0.3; 20.2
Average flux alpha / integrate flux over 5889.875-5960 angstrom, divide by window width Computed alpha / 19.9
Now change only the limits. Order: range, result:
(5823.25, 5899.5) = 19.8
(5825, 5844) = 20.7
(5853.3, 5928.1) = 19.9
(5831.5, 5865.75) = 19.9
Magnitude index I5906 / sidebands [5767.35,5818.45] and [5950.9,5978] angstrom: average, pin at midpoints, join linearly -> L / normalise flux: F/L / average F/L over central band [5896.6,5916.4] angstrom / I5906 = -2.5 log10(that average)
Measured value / 0.05 mag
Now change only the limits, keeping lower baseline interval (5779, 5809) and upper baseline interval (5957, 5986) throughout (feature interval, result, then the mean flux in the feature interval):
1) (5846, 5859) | 0.06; 19.3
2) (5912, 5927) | -0.05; 21.4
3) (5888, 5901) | 0.18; 17.3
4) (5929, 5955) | 0.01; 20.2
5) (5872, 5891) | 0.01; 20.2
